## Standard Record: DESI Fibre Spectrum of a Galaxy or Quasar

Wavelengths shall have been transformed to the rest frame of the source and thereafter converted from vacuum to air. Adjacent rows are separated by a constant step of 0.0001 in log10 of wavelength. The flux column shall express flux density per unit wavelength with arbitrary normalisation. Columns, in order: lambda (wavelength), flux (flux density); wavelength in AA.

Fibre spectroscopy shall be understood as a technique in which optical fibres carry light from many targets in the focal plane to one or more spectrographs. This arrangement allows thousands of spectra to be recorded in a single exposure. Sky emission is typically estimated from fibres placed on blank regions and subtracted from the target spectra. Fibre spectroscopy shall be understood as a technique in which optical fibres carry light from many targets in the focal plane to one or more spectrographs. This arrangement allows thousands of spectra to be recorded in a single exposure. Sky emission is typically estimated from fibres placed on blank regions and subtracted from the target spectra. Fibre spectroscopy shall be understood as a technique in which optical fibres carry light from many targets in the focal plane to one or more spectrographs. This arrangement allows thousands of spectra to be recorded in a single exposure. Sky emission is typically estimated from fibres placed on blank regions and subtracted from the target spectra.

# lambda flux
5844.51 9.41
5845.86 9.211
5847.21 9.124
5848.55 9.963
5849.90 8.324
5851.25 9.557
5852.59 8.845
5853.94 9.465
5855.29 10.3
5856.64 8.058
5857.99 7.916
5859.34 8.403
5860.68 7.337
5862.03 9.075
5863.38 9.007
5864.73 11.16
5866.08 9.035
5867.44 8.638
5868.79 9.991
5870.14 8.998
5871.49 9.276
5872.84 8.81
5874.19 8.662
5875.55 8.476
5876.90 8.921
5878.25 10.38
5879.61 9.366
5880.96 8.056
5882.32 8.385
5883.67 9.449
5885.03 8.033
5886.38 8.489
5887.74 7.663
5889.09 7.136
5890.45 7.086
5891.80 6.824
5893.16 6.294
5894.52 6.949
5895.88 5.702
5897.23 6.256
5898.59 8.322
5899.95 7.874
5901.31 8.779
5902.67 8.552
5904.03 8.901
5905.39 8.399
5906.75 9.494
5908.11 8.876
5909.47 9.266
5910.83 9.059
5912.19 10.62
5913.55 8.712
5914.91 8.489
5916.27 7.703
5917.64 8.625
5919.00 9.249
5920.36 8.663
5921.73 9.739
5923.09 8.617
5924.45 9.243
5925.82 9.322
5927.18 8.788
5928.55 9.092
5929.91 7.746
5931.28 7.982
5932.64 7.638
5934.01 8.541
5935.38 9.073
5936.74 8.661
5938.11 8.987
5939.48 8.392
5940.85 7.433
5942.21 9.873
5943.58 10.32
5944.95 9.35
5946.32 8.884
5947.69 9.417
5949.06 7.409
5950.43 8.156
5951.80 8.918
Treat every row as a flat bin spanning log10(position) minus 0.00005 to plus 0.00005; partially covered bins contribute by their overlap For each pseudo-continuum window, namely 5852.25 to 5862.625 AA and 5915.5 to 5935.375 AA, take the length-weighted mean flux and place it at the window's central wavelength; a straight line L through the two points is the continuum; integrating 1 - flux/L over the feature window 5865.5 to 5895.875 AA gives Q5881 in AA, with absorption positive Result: 1.1 AA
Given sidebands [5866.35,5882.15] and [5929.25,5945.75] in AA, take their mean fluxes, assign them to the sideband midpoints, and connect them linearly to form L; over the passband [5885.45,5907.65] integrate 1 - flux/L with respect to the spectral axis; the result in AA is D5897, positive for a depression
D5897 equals 3.0 AA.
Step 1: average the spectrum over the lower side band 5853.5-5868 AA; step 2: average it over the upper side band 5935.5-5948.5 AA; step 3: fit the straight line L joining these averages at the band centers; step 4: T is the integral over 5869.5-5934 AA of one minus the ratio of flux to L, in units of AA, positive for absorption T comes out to 3.8 AA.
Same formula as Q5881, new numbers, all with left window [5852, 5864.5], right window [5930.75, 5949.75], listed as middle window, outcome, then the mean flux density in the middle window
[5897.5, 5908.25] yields 0.3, 8.54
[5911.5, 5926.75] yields -0.4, 9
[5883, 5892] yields 0.9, 7.87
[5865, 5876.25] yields -0.4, 9.06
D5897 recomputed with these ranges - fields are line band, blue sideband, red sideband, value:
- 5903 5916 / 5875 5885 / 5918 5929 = 0.0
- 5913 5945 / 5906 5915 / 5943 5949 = 1.8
